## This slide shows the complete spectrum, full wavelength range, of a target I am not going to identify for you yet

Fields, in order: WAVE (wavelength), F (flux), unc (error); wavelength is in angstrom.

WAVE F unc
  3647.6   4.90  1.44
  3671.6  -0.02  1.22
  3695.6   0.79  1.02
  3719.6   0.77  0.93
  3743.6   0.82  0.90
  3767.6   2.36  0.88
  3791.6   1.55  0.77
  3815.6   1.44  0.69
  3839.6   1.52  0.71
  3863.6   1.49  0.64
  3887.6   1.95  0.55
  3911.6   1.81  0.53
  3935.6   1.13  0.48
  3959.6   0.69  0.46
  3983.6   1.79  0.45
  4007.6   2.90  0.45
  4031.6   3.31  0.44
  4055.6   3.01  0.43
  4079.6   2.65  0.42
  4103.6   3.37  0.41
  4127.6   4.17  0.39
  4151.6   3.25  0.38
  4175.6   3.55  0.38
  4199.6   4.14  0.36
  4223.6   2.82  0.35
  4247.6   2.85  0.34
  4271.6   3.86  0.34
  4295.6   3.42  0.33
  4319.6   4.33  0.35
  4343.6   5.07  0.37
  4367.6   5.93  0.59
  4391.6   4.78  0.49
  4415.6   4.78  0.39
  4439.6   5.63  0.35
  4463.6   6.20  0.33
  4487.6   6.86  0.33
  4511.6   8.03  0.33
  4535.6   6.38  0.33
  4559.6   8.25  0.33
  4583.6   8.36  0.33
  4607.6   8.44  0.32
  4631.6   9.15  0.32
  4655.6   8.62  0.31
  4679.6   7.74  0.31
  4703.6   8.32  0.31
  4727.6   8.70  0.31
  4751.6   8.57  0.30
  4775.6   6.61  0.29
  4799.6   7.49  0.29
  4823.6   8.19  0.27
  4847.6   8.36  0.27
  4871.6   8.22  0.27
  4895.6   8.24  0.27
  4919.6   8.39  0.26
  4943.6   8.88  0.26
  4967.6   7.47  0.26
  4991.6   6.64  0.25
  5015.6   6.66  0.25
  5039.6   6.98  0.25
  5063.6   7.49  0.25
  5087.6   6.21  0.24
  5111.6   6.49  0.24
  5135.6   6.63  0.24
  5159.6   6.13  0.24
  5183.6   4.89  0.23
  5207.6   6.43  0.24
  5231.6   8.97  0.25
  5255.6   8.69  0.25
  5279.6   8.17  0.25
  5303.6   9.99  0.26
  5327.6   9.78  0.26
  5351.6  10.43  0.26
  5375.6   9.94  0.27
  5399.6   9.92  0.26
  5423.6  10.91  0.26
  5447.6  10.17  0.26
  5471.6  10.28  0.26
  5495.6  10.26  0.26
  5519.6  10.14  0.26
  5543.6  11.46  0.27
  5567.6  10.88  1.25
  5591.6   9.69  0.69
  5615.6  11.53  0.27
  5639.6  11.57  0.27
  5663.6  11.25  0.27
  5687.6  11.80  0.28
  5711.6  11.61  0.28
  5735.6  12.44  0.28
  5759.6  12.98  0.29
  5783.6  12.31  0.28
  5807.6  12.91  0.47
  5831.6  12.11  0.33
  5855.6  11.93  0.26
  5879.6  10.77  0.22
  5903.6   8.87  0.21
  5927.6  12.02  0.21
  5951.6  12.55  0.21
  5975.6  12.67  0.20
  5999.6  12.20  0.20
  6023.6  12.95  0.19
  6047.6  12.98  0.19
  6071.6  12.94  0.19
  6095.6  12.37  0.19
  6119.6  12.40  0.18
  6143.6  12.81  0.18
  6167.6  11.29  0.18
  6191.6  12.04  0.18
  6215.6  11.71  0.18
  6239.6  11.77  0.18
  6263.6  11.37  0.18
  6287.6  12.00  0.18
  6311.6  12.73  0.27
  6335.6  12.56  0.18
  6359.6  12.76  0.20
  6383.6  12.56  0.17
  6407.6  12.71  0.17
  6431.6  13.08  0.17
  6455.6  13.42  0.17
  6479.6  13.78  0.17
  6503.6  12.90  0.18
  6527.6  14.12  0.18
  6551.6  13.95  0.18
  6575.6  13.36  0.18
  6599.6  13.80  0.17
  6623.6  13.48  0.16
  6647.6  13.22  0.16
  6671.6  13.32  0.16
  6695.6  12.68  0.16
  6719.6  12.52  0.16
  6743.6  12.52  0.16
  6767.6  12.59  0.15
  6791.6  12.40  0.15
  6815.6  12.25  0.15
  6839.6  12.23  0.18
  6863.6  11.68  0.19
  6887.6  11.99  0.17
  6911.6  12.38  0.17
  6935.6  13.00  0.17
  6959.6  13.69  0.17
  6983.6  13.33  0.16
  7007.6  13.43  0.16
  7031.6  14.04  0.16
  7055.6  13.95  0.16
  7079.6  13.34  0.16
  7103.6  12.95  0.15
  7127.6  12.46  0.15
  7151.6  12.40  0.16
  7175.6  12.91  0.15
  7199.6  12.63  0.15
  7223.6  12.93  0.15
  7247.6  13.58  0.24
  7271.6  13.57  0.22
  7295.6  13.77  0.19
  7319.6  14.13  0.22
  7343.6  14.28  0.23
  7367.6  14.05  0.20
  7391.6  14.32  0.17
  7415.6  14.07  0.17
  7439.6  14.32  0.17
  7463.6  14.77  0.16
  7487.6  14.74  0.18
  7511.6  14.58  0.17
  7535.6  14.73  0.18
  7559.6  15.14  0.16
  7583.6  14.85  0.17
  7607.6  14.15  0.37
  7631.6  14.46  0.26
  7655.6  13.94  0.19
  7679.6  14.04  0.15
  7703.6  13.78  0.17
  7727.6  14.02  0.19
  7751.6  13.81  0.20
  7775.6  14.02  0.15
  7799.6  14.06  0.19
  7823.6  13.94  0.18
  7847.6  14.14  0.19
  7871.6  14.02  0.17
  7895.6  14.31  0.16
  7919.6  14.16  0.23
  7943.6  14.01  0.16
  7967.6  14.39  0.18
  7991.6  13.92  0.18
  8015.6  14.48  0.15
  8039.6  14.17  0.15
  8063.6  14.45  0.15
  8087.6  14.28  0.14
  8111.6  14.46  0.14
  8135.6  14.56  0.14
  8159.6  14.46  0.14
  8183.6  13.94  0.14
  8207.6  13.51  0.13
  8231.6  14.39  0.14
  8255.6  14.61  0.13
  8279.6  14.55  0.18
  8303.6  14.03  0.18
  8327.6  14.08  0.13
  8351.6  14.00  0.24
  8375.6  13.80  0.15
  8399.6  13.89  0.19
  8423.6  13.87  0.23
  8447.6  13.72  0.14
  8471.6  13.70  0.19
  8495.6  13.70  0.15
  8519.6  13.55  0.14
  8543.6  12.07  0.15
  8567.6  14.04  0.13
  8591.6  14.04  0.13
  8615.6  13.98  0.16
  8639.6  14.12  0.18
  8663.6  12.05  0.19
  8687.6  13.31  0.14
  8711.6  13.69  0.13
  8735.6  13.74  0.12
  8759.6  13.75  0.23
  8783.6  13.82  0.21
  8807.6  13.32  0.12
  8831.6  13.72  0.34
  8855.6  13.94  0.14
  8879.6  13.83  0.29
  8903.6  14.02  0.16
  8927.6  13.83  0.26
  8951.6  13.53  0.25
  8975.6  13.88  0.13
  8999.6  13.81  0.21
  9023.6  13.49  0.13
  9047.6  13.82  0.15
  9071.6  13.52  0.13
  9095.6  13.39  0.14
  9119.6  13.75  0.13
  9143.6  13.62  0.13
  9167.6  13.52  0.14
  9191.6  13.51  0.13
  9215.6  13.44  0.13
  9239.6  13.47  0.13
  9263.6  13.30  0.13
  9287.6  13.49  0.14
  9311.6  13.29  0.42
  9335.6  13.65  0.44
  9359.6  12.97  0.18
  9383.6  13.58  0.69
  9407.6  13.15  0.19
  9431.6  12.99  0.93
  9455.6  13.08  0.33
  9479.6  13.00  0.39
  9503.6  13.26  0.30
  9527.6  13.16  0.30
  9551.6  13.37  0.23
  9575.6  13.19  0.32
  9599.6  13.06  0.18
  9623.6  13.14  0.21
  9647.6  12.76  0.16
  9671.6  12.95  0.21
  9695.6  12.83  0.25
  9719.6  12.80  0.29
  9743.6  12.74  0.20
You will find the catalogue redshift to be 0.00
